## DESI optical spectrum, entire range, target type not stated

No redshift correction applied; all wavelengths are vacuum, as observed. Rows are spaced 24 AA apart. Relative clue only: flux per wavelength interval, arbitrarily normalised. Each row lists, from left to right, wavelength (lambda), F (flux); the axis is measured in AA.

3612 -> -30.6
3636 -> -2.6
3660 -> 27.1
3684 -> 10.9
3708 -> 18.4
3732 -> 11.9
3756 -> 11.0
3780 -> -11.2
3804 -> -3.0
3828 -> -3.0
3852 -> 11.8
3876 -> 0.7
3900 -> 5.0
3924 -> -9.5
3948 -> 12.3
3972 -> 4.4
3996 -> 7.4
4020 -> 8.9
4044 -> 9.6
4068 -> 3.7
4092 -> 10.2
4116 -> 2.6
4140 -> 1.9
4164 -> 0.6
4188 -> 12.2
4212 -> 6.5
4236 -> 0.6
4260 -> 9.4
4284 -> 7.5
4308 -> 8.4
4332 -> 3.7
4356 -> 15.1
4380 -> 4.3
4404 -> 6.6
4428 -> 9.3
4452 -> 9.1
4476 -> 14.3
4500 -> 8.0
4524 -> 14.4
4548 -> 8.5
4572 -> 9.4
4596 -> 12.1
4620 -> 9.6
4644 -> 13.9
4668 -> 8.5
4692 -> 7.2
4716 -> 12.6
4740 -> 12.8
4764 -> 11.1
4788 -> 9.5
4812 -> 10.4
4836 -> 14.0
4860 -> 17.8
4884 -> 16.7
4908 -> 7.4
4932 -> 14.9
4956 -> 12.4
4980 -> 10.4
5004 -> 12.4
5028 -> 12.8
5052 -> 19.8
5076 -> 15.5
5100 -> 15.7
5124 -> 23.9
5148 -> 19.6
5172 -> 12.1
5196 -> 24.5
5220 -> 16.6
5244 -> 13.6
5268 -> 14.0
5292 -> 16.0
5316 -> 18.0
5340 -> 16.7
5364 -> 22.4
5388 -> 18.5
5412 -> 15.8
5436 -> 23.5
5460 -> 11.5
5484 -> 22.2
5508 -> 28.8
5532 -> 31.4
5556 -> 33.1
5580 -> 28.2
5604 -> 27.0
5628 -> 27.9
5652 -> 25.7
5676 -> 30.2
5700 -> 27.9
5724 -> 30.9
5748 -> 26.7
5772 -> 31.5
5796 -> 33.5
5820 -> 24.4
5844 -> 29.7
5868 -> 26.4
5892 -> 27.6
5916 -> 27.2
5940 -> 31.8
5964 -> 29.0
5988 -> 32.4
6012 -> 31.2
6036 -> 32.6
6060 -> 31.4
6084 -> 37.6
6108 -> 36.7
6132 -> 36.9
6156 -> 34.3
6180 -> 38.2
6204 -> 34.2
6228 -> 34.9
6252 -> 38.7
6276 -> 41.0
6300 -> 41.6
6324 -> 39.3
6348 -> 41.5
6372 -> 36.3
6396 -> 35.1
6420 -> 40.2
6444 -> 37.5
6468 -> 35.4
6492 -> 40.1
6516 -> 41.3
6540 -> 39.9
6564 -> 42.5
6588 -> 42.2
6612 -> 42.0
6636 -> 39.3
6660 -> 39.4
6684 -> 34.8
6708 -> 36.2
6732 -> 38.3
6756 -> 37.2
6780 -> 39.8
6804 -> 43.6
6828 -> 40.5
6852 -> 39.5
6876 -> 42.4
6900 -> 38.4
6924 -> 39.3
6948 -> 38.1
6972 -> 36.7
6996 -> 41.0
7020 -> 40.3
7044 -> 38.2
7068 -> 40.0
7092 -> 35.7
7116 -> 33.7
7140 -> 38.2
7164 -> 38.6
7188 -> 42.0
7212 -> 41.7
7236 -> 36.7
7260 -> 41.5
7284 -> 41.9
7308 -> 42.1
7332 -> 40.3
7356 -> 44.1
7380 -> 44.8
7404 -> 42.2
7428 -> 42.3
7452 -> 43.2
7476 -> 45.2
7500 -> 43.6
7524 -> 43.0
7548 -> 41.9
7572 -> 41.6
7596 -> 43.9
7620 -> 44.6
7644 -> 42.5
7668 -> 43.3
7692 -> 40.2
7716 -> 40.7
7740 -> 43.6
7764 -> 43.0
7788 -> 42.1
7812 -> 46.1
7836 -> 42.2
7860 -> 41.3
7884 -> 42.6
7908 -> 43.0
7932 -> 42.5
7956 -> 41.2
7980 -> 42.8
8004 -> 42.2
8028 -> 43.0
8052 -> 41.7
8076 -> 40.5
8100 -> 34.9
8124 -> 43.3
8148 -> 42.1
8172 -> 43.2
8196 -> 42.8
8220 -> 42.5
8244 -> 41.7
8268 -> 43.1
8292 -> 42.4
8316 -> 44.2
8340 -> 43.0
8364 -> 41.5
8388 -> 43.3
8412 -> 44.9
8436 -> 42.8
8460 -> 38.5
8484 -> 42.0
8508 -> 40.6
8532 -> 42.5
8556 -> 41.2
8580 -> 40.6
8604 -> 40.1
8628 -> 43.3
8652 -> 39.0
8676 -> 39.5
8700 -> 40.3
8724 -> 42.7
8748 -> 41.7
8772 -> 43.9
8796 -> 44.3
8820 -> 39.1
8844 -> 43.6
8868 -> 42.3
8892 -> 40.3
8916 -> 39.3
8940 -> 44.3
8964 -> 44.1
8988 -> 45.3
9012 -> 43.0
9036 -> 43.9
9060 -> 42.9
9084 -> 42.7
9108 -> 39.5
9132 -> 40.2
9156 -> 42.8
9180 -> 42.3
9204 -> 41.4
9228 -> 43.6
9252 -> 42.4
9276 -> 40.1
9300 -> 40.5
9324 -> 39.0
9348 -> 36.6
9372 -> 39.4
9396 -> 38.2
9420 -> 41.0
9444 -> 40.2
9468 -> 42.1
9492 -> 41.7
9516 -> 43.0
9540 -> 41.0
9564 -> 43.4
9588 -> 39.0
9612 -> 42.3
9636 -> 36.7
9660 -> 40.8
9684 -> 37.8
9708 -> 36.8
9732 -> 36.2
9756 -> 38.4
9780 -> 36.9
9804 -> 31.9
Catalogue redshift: 0.374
